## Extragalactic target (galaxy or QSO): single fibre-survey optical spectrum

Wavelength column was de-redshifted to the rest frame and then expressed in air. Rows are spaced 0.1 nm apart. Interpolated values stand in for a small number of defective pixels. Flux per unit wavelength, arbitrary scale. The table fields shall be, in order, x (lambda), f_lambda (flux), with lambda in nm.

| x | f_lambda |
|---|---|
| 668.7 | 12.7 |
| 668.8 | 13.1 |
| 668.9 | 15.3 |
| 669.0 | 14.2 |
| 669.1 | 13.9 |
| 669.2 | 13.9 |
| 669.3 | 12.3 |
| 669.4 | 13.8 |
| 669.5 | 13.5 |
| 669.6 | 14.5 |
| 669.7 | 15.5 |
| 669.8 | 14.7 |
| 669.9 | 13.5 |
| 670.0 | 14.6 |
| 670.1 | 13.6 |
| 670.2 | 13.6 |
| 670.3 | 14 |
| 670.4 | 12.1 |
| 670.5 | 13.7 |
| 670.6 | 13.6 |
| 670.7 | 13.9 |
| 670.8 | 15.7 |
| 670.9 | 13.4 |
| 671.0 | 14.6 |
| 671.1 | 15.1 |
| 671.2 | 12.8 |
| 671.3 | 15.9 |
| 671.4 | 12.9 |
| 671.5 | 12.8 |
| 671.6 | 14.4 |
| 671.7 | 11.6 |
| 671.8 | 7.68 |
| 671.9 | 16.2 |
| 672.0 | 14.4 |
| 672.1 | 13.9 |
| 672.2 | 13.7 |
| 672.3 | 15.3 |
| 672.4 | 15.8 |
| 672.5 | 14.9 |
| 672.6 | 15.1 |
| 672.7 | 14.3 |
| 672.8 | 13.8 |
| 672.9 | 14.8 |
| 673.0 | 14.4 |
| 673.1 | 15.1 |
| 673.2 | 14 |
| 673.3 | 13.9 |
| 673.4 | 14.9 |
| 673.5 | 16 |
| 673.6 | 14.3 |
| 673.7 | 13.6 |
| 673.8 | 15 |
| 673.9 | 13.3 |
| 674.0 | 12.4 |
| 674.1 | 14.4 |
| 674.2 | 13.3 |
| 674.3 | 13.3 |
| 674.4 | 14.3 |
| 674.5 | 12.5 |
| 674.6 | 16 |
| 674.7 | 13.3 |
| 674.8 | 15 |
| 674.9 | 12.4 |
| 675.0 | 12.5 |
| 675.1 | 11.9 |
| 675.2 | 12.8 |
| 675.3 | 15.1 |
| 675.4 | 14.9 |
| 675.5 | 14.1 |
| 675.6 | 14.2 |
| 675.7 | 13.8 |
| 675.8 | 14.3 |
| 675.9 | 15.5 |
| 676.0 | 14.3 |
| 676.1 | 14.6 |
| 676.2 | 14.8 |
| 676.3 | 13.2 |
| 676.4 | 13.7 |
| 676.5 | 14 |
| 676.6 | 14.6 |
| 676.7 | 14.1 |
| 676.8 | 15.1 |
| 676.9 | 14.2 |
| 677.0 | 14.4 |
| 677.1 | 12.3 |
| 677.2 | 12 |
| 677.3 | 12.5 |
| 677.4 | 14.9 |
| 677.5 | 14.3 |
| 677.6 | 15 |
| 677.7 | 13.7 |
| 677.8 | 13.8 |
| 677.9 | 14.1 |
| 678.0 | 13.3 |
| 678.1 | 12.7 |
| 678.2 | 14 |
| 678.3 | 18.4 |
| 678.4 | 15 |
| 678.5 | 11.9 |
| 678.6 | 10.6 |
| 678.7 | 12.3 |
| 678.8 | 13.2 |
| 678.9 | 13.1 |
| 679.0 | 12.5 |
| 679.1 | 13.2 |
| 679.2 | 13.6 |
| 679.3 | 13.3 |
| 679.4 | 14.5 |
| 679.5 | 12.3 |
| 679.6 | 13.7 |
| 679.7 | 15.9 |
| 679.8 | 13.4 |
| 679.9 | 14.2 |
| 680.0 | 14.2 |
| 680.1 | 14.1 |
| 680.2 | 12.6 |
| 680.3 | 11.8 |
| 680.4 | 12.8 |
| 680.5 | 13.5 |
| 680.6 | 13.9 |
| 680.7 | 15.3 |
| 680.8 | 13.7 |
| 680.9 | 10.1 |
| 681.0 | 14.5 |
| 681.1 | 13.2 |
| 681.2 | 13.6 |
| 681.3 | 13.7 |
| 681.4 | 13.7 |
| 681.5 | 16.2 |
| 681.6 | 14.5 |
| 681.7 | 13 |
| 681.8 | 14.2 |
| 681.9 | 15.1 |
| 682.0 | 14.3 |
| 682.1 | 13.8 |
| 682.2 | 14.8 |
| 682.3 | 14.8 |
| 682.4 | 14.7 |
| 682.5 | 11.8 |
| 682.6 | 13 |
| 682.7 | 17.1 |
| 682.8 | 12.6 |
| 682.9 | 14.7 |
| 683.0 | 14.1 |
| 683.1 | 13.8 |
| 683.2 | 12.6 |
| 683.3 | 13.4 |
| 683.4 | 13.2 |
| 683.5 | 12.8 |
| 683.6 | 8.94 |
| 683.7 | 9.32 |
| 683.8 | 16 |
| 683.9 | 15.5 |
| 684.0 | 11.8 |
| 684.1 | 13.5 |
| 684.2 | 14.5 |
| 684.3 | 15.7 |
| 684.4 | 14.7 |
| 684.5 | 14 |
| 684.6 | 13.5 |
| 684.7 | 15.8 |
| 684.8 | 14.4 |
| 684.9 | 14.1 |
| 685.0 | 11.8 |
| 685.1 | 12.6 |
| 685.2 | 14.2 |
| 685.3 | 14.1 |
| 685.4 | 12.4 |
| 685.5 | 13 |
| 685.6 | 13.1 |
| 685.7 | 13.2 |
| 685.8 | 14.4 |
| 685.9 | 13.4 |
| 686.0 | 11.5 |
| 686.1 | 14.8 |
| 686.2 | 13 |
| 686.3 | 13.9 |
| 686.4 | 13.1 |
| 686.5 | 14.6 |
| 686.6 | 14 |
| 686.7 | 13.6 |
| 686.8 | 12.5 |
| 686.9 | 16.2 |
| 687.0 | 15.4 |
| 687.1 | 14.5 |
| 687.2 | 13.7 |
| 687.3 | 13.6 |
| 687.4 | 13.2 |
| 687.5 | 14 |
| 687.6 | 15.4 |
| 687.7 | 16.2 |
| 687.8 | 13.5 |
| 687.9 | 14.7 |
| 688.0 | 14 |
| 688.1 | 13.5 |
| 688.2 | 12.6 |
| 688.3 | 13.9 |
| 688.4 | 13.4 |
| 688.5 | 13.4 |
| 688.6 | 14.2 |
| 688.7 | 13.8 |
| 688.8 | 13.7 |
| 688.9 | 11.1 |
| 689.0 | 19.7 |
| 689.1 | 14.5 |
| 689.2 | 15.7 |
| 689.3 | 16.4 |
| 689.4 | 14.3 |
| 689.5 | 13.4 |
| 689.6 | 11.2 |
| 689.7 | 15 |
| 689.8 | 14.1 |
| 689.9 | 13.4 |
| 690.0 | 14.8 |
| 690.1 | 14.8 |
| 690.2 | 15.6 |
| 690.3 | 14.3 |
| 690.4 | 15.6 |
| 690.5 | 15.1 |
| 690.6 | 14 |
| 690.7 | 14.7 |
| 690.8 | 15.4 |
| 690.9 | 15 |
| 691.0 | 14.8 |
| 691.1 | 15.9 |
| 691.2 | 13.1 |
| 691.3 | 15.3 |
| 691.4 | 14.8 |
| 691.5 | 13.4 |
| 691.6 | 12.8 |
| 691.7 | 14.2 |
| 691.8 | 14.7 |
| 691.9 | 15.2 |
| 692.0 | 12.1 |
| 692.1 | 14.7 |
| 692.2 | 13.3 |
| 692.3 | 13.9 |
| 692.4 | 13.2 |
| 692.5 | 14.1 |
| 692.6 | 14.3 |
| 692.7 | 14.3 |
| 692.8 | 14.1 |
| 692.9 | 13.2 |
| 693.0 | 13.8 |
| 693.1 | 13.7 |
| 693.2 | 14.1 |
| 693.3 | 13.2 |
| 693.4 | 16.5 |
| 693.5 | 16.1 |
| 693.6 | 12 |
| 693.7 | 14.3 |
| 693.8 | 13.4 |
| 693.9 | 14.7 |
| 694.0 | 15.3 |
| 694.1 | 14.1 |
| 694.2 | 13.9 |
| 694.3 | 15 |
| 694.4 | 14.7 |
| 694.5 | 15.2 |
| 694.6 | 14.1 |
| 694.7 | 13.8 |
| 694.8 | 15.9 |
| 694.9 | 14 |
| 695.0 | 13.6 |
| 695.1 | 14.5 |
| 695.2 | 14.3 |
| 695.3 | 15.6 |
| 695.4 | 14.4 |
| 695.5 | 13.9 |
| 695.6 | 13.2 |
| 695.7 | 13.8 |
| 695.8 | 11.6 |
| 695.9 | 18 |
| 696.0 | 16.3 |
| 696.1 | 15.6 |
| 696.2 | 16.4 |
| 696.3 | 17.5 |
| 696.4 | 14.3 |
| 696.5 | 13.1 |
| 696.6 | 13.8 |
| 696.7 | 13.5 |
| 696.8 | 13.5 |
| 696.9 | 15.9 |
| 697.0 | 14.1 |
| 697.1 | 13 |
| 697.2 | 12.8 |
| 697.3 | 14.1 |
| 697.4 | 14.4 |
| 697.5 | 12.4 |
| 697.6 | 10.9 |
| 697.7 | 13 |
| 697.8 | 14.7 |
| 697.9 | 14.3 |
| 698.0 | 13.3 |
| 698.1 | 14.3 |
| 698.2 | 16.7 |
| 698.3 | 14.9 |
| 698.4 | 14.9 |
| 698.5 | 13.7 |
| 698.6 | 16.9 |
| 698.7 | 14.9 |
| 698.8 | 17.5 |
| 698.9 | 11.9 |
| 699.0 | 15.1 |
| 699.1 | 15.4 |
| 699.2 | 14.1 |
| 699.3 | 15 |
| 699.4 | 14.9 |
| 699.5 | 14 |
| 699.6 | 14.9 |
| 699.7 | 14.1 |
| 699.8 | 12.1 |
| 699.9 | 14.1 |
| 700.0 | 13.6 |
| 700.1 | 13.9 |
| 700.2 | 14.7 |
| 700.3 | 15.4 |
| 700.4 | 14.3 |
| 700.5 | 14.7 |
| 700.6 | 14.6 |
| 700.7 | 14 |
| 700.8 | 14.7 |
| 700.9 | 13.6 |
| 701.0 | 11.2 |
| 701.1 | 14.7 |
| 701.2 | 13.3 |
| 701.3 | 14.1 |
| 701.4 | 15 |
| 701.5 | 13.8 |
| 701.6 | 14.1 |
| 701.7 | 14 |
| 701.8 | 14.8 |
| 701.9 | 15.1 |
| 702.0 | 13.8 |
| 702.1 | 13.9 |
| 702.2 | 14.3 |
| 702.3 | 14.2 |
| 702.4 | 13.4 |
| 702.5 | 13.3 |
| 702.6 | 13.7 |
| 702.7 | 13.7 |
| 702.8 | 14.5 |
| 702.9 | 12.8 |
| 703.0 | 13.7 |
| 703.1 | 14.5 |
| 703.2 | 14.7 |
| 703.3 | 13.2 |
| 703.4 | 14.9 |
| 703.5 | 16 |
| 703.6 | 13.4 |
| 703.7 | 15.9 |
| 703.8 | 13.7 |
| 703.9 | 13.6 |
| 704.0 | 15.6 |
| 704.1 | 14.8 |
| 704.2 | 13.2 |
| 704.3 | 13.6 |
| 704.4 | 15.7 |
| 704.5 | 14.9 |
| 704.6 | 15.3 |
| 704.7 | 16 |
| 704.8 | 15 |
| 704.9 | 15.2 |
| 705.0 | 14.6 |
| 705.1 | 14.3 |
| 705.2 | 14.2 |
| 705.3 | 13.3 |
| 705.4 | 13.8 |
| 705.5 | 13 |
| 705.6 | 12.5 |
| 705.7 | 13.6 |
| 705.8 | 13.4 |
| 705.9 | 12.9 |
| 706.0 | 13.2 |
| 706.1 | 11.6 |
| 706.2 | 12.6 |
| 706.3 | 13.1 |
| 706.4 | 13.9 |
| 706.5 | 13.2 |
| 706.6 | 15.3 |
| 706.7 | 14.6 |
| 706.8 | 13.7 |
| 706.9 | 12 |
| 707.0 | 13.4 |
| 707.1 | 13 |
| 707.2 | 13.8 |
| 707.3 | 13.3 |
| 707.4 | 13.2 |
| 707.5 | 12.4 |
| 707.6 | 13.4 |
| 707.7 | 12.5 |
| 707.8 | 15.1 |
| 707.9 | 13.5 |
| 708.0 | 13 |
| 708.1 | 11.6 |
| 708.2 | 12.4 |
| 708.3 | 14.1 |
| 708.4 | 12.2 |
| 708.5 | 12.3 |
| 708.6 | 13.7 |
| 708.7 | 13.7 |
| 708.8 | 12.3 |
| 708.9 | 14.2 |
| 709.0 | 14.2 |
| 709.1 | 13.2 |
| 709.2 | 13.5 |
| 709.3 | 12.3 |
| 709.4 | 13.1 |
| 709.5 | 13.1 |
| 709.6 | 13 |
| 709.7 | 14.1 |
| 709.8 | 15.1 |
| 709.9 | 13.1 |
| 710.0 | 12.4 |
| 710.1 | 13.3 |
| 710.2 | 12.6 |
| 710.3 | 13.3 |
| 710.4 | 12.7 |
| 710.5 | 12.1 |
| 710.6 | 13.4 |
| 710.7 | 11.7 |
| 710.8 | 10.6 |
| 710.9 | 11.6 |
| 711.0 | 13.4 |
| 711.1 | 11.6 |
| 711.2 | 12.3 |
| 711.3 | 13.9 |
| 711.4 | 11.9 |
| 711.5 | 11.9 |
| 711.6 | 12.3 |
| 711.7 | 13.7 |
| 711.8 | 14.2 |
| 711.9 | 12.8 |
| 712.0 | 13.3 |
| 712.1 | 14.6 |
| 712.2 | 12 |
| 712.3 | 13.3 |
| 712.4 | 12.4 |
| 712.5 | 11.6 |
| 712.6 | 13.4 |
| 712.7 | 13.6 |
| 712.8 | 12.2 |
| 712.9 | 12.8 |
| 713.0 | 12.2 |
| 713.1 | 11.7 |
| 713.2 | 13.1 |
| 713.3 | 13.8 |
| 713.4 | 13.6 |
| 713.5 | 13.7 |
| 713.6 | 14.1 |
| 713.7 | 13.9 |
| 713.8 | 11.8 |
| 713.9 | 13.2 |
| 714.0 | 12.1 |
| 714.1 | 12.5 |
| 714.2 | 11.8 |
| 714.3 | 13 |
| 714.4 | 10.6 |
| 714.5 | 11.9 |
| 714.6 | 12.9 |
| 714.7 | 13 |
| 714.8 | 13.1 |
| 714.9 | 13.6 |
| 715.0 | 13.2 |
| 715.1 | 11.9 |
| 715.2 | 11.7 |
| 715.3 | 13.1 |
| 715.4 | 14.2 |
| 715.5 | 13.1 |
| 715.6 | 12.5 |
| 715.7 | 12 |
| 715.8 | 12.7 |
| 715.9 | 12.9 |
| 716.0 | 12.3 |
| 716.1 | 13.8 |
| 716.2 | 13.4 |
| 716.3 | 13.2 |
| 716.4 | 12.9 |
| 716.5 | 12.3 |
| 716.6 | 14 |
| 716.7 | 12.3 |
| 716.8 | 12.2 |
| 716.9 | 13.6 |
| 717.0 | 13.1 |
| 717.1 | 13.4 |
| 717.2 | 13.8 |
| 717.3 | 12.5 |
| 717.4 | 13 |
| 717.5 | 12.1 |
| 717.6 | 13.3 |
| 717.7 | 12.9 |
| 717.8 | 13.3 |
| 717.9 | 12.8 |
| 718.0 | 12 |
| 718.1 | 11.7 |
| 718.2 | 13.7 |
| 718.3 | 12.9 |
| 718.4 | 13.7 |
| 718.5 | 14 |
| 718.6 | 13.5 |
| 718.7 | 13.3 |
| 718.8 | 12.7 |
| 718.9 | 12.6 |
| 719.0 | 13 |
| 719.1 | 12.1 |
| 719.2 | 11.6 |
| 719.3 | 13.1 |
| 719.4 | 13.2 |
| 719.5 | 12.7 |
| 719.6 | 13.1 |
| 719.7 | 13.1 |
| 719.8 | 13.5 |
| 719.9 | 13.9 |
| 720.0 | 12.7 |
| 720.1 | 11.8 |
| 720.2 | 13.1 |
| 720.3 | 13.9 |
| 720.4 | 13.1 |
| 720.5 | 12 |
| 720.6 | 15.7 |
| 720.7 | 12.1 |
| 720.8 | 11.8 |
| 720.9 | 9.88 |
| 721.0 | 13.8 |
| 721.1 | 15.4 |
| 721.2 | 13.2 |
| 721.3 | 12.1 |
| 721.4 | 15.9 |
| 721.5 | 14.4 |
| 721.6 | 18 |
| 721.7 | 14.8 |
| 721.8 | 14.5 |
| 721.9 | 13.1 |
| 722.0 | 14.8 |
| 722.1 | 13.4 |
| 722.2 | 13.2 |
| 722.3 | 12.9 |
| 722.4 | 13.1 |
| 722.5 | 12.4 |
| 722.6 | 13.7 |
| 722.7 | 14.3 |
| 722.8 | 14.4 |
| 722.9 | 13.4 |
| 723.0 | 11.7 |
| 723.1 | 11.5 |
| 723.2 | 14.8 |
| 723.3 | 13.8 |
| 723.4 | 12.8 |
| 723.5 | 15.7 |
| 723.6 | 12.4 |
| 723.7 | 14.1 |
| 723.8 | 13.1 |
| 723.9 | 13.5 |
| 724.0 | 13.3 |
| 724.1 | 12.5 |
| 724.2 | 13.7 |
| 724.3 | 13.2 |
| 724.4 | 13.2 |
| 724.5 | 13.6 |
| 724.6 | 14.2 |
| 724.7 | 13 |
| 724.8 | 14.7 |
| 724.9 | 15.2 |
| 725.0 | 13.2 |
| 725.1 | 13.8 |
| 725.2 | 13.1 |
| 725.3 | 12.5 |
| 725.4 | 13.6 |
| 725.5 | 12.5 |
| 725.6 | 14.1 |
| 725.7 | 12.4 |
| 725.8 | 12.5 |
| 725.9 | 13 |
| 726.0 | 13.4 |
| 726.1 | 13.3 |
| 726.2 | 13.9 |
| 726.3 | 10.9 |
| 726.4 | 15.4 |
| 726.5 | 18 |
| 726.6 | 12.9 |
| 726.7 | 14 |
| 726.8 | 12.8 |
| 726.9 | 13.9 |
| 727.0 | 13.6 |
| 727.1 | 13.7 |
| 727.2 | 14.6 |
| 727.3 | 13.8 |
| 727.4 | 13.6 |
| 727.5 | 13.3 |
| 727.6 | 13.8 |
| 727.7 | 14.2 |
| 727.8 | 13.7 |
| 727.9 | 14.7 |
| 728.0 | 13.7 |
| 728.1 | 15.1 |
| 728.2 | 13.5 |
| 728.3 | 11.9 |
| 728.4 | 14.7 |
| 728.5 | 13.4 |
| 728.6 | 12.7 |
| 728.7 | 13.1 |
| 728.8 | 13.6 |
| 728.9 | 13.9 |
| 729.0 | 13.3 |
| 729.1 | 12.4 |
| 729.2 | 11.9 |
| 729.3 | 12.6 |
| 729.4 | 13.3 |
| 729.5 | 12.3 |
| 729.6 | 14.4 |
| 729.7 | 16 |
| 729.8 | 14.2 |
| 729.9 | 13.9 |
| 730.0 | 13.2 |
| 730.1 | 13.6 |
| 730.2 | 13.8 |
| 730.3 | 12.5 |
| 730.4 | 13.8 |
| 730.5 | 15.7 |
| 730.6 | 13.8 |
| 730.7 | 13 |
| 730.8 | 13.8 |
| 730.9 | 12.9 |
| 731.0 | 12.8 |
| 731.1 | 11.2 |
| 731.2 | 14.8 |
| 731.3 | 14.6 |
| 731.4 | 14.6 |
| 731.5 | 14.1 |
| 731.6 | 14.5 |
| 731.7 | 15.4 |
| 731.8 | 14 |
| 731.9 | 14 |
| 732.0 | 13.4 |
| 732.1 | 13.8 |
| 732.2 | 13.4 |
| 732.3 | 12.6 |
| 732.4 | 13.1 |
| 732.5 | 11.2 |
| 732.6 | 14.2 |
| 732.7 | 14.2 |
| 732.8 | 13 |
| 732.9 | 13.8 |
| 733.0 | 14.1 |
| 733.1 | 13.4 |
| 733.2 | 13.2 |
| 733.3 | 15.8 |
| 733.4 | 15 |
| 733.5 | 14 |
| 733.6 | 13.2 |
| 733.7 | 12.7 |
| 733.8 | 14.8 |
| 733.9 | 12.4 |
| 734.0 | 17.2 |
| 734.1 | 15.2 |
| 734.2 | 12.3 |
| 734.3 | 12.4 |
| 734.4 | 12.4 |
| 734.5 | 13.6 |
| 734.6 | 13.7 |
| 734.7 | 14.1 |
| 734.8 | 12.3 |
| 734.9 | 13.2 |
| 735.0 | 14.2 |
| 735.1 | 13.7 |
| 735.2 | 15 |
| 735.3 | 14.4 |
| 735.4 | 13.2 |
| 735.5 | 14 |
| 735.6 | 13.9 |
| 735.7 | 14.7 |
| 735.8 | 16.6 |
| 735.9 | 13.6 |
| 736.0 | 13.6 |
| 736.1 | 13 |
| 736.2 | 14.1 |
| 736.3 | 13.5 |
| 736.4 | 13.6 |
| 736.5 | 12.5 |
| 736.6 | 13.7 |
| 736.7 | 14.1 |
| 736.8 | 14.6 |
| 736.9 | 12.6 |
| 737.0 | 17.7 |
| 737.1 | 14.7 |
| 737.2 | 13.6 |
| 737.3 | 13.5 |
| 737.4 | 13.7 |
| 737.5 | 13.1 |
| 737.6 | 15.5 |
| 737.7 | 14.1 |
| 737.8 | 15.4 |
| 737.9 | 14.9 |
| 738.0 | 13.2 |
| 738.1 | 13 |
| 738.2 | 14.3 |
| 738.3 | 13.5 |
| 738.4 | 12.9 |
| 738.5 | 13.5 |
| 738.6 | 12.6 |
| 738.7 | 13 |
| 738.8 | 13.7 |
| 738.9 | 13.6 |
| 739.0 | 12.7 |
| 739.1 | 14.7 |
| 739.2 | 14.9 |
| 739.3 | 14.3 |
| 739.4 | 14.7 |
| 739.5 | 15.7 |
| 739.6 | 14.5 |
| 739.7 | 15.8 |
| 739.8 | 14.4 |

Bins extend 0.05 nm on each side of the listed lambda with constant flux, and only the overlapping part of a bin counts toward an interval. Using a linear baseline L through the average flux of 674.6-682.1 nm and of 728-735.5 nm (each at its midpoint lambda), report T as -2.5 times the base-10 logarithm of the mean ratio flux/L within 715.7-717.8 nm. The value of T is 0.059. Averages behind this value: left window 13.8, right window 13.7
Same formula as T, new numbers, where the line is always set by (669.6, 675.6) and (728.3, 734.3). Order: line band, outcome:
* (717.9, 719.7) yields 0.070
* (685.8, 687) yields 0.009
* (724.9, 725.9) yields 0.042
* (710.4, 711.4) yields 0.124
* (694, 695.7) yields -0.041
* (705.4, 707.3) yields 0.042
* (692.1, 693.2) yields 0.002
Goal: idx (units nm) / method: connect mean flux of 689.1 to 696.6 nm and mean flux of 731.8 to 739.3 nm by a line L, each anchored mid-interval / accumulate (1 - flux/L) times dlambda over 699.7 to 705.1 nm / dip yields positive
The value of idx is 0.02 nm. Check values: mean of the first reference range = 14.4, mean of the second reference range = 13.8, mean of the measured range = 14.2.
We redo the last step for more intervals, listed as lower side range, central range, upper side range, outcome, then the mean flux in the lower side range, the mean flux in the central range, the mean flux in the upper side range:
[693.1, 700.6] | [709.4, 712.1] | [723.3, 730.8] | 0.23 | 14.4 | 12.9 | 13.6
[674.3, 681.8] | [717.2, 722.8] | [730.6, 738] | 0.23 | 13.8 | 13.3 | 13.9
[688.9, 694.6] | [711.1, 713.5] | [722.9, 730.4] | 0.17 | 14.4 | 12.9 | 13.5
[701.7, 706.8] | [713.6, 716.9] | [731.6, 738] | 0.29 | 14.1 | 12.8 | 13.9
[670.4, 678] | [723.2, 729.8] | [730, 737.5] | 0.12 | 14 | 13.6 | 13.8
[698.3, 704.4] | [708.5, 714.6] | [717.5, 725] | 0.41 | 14.3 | 12.9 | 13.3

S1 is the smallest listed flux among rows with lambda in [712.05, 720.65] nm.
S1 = 10.6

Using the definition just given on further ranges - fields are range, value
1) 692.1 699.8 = 10.9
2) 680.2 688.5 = 8.94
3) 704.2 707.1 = 11.6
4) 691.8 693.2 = 12.1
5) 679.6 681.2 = 10.1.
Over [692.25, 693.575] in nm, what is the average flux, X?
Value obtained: 14.2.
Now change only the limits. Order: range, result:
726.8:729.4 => 13.5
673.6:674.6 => 13.7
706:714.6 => 13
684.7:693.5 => 14.1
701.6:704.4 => 14.2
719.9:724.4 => 13.5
